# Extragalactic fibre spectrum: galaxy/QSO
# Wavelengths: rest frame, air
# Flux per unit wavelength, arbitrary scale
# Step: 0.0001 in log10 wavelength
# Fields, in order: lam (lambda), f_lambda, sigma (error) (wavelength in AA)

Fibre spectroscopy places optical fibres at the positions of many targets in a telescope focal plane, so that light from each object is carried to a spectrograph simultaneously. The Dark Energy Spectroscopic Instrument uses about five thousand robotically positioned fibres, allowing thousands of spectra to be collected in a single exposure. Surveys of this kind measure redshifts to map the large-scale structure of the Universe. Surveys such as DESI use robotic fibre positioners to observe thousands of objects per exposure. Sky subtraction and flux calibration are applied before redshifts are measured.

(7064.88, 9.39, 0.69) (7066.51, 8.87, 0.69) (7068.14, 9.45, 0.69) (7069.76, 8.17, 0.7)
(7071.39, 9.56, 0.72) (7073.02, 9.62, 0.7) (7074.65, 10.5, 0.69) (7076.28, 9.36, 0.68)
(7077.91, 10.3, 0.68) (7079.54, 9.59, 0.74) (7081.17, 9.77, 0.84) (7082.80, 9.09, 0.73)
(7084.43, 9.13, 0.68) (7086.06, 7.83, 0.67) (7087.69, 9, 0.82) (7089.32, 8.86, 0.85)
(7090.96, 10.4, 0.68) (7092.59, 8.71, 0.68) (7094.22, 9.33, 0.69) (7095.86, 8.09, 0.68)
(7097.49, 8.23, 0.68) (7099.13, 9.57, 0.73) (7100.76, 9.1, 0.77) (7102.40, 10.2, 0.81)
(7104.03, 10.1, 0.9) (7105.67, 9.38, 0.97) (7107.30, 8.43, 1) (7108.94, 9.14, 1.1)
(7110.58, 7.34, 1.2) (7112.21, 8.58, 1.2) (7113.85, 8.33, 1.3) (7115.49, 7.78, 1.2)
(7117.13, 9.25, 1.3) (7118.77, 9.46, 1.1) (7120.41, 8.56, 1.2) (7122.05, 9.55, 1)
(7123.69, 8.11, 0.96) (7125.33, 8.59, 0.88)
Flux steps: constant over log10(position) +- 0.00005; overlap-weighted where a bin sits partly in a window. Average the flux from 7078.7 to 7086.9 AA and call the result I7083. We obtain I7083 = 9.09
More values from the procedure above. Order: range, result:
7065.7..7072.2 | 9.02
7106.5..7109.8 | 8.75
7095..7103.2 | 9.03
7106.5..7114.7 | 8.36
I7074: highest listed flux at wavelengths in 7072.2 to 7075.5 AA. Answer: 10.5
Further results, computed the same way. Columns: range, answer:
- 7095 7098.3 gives 8.23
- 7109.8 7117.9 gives 9.25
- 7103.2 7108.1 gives 10.1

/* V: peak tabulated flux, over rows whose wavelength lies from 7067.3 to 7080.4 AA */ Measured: 10.5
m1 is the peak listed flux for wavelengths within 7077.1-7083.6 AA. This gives 10.3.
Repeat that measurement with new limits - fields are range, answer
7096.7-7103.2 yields 10.2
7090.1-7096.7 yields 10.4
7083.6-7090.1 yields 9.13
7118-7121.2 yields 9.46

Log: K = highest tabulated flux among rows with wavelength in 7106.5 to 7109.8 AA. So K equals 9.14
